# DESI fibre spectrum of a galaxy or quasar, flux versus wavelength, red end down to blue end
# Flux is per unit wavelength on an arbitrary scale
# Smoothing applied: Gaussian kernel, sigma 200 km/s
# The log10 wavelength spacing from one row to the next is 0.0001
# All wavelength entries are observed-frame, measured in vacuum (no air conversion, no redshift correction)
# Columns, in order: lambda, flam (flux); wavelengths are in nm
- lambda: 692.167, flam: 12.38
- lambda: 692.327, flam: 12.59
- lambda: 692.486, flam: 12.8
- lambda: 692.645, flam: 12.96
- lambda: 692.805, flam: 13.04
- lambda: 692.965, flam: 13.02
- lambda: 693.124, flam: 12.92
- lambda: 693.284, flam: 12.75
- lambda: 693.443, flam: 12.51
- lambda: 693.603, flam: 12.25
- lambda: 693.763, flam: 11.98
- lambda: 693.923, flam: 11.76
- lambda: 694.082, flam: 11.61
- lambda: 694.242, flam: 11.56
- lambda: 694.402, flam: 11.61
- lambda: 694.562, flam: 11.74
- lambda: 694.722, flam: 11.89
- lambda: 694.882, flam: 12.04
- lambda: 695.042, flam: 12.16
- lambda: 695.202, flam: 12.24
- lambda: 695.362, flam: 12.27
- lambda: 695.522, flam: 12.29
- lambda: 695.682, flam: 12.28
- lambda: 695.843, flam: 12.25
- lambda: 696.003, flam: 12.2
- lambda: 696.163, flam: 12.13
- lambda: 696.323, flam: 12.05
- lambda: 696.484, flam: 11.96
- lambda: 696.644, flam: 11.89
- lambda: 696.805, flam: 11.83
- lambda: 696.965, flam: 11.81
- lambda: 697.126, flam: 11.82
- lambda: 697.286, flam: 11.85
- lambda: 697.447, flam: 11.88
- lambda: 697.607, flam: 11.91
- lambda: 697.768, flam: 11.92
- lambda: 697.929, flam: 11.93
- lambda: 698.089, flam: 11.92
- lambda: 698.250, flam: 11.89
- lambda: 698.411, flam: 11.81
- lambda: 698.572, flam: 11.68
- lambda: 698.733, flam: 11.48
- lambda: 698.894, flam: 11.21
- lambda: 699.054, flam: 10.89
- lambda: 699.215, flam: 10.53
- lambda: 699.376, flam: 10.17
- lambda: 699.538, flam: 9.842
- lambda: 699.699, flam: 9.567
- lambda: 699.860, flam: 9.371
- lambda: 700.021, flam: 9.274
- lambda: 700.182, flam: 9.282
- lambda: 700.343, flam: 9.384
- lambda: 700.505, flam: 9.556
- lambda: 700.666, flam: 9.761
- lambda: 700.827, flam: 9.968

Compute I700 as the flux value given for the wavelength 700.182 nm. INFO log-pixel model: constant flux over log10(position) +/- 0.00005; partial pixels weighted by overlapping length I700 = 9.282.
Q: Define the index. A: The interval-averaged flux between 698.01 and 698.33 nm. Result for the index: 11.9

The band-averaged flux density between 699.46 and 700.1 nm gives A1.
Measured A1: 9.52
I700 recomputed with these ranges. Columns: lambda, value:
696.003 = 12.2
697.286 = 11.85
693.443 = 12.51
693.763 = 11.98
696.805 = 11.83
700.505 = 9.556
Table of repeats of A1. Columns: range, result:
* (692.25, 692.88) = 12.9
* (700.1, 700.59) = 9.41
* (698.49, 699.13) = 11.3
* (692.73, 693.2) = 13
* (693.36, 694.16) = 12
